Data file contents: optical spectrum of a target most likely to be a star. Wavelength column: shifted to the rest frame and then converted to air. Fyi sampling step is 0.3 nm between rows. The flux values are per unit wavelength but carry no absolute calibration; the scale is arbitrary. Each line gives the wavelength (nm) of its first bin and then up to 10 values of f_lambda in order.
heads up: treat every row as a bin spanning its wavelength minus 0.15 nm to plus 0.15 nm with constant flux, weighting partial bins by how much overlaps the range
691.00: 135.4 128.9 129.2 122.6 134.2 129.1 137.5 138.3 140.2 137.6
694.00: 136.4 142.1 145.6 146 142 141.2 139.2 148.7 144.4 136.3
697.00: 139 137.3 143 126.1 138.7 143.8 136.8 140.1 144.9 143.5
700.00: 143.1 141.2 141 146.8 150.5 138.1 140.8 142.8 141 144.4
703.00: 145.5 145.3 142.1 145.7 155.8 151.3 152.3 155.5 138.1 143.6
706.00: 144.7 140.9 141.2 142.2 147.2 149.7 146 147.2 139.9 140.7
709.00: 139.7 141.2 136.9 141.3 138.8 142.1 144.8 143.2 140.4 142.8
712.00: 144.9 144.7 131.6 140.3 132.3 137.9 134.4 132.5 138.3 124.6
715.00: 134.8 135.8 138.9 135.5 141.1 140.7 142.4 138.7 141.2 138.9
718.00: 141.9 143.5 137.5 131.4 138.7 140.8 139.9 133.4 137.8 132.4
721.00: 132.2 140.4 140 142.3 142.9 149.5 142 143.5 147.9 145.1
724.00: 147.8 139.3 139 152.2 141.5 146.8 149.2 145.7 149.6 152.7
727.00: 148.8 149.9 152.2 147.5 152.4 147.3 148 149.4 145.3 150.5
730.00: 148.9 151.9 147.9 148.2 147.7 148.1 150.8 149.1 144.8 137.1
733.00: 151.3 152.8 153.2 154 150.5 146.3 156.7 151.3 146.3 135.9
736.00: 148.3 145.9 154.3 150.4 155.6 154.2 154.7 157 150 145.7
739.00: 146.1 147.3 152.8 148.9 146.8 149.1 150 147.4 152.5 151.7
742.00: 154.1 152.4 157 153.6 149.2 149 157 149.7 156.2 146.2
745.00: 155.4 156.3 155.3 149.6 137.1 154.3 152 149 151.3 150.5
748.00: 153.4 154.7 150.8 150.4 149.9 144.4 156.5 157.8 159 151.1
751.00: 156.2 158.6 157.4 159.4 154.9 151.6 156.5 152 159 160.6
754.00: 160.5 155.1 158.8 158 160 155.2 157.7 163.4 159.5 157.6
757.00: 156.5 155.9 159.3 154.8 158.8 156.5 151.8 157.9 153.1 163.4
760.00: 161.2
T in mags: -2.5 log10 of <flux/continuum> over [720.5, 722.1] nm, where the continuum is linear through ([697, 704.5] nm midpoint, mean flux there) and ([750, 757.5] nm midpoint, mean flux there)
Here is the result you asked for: 0.08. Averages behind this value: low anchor 143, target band 138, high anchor 157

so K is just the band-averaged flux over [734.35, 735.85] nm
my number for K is 147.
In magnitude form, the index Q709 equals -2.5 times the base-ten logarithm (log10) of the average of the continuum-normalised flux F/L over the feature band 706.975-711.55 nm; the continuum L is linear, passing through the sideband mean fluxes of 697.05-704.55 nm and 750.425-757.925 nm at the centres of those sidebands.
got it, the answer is 0.02 mag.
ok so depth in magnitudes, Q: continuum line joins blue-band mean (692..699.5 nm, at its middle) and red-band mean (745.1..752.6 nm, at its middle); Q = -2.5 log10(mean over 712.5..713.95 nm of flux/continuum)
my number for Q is 0.07 mag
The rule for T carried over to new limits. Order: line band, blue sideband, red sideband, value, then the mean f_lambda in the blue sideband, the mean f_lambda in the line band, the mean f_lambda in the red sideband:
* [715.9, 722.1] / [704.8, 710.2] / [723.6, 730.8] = 0.06 mag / 143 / 139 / 148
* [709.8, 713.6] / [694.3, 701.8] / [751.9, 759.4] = 0.04 mag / 142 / 140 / 157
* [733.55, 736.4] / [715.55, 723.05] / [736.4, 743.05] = 0.00 mag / 139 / 149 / 151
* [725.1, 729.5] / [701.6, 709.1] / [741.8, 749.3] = 0.00 mag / 145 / 149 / 152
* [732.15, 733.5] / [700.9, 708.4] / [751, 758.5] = 0.04 mag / 145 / 147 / 157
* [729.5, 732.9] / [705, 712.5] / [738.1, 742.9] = 0.00 mag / 143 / 148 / 150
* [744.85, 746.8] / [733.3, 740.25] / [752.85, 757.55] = 0.02 mag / 150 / 151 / 158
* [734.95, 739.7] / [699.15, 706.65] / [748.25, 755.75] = 0.02 mag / 145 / 150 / 156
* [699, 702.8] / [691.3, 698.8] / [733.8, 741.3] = -0.03 mag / 138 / 143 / 150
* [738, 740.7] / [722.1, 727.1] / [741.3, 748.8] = 0.01 mag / 146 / 149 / 152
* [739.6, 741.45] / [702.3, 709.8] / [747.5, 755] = 0.02 mag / 145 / 149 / 155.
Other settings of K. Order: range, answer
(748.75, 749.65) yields 148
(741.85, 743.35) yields 153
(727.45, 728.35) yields 151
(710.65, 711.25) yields 144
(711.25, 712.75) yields 141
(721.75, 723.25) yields 144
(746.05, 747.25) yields 148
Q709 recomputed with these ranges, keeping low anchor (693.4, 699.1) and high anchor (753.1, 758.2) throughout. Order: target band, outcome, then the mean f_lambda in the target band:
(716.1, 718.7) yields 0.044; 141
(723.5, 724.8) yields 0.039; 143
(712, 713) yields 0.041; 140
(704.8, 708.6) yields -0.012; 145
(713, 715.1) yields 0.093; 134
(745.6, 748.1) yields 0.039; 150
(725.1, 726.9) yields 0.010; 148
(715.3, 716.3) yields 0.062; 138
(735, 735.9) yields 0.056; 144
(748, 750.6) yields 0.023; 153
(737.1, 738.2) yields -0.018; 155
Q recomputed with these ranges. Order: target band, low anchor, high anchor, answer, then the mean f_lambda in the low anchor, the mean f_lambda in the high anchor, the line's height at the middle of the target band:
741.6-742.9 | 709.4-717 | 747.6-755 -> -0.02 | 138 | 155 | 151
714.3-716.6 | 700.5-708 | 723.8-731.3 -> 0.08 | 145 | 148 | 147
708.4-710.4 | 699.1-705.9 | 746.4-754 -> 0.05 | 145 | 154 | 146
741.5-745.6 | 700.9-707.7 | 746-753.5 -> -0.01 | 145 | 153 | 152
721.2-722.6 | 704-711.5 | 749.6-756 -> 0.04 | 144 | 157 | 148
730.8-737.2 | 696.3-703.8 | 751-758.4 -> 0.02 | 141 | 158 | 151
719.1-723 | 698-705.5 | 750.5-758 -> 0.07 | 144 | 157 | 149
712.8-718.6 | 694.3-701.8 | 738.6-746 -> 0.06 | 142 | 151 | 145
